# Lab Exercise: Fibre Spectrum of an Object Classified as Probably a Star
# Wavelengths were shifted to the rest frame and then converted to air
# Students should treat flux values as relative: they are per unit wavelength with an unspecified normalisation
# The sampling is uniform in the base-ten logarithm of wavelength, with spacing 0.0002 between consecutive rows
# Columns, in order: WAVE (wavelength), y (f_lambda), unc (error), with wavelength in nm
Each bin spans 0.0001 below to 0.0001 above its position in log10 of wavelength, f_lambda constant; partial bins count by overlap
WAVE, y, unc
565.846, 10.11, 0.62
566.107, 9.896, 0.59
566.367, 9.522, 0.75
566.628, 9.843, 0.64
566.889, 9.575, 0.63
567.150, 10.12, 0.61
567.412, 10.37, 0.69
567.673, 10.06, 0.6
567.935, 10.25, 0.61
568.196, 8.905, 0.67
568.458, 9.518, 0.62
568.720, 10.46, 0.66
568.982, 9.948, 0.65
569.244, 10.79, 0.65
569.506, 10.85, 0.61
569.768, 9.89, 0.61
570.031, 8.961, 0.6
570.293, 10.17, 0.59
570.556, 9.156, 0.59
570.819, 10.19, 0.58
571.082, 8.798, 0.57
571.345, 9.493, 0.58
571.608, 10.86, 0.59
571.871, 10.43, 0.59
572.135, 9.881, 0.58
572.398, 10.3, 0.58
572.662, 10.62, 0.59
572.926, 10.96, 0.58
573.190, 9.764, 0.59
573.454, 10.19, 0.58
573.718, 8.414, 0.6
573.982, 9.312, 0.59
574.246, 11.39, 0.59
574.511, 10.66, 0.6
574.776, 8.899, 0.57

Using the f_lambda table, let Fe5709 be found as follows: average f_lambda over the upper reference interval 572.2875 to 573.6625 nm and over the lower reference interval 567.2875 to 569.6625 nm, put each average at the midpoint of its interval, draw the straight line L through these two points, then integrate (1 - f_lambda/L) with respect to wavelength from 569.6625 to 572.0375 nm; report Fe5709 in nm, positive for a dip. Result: 0.10 nm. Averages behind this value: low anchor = 10.1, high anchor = 10.3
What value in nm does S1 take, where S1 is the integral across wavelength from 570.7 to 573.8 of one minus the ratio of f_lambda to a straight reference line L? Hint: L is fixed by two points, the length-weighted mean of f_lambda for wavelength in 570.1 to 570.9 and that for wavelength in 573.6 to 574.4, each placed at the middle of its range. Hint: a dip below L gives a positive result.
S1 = -0.08 nm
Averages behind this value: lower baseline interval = 9.75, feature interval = 10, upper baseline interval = 9.76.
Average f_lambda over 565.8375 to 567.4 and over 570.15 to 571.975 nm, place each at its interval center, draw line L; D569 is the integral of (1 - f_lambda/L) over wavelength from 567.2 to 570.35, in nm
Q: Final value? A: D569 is -0.049 nm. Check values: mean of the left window 9.86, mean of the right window 9.86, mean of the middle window 10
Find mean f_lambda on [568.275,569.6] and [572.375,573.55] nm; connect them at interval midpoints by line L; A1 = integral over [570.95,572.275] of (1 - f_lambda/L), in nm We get 0.06 nm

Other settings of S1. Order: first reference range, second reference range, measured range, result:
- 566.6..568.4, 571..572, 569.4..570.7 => 0.02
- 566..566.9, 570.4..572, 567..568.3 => -0.03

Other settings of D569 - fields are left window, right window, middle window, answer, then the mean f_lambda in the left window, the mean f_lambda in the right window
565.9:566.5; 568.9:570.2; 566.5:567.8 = -0.02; 9.77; 10.1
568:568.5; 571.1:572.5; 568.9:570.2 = -0.07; 9.3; 10.1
